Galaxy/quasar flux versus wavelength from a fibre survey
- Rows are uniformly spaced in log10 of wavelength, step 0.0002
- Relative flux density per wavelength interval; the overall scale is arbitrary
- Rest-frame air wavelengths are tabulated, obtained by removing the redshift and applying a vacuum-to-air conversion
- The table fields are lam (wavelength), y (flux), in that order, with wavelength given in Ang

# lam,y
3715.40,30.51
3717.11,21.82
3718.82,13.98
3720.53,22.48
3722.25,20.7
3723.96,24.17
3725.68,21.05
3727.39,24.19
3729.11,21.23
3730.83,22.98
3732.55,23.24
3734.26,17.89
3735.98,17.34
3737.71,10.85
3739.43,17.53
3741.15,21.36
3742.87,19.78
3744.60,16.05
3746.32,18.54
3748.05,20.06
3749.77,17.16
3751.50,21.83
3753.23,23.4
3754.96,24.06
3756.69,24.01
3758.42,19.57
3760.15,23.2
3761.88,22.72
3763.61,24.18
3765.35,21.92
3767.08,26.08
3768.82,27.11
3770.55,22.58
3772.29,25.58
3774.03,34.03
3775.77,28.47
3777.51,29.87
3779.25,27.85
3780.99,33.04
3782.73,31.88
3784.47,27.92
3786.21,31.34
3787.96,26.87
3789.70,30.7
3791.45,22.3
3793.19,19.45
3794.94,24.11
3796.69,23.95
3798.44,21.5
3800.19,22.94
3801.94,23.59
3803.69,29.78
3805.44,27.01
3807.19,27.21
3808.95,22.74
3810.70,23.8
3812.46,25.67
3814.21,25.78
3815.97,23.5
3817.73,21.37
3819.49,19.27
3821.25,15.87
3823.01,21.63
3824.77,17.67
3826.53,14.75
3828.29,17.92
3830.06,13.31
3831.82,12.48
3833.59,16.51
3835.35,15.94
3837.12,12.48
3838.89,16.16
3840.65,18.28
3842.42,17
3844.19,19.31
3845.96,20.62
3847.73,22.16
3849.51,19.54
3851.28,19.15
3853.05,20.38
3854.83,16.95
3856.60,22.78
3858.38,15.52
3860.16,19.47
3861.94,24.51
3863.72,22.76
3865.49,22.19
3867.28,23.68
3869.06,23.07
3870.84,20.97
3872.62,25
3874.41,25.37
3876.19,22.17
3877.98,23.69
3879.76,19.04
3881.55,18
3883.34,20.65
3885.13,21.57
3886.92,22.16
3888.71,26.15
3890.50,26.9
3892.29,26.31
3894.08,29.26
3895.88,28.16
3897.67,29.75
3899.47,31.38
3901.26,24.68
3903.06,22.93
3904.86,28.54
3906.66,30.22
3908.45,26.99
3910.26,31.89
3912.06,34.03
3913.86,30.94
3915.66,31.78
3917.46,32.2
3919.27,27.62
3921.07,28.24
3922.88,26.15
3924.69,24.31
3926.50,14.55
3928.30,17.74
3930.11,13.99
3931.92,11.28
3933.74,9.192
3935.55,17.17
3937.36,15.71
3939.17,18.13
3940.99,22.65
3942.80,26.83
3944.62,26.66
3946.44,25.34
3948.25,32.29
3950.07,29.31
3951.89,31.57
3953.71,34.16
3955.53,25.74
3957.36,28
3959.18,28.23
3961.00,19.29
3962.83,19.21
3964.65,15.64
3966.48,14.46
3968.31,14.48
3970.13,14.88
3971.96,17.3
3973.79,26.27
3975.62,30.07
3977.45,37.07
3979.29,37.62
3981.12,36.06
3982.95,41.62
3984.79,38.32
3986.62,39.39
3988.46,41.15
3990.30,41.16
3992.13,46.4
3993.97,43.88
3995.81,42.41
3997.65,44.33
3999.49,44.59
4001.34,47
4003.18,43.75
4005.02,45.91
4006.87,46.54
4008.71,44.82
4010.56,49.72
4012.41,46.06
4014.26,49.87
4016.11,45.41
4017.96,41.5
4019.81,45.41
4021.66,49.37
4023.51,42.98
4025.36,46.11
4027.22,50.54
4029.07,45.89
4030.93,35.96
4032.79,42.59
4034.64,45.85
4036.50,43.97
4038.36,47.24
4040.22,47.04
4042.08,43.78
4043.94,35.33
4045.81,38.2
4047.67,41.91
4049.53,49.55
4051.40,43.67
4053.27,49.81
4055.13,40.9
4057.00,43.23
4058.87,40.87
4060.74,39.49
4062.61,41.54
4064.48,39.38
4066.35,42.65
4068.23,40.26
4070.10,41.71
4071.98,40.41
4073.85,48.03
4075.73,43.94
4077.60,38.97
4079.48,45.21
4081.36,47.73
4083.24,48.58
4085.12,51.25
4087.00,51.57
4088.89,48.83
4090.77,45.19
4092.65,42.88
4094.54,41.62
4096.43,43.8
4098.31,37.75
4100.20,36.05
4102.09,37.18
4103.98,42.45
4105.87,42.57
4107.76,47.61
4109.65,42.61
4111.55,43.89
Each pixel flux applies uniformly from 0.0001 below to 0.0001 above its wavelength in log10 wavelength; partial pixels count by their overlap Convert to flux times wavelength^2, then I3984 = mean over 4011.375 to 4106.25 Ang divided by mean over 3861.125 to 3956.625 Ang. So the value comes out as 1.9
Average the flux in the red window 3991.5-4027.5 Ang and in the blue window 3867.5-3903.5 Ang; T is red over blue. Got 1.88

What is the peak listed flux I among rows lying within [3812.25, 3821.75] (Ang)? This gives 25.78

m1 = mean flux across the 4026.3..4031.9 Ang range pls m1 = 44.1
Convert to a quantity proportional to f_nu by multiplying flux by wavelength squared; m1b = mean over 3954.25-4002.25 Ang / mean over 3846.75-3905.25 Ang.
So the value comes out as 1.47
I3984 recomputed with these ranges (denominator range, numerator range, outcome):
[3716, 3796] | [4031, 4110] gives 2.19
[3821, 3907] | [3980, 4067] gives 2.21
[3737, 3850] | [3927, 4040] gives 1.70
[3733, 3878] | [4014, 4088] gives 2.27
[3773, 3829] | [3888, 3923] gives 1.23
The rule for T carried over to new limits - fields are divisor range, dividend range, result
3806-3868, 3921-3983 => 1.19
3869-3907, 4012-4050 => 1.79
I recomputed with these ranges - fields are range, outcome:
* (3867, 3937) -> 34.03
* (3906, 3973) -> 34.16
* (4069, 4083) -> 48.03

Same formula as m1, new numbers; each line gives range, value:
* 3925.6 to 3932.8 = 14.4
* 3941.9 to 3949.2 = 27.8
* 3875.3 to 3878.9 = 22.9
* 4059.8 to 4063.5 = 40.5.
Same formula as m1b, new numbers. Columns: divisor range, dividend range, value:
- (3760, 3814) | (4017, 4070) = 1.89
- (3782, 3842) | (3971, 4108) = 2.20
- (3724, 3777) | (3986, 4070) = 2.30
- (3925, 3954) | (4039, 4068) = 2.09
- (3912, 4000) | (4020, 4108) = 1.65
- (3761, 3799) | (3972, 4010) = 1.70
